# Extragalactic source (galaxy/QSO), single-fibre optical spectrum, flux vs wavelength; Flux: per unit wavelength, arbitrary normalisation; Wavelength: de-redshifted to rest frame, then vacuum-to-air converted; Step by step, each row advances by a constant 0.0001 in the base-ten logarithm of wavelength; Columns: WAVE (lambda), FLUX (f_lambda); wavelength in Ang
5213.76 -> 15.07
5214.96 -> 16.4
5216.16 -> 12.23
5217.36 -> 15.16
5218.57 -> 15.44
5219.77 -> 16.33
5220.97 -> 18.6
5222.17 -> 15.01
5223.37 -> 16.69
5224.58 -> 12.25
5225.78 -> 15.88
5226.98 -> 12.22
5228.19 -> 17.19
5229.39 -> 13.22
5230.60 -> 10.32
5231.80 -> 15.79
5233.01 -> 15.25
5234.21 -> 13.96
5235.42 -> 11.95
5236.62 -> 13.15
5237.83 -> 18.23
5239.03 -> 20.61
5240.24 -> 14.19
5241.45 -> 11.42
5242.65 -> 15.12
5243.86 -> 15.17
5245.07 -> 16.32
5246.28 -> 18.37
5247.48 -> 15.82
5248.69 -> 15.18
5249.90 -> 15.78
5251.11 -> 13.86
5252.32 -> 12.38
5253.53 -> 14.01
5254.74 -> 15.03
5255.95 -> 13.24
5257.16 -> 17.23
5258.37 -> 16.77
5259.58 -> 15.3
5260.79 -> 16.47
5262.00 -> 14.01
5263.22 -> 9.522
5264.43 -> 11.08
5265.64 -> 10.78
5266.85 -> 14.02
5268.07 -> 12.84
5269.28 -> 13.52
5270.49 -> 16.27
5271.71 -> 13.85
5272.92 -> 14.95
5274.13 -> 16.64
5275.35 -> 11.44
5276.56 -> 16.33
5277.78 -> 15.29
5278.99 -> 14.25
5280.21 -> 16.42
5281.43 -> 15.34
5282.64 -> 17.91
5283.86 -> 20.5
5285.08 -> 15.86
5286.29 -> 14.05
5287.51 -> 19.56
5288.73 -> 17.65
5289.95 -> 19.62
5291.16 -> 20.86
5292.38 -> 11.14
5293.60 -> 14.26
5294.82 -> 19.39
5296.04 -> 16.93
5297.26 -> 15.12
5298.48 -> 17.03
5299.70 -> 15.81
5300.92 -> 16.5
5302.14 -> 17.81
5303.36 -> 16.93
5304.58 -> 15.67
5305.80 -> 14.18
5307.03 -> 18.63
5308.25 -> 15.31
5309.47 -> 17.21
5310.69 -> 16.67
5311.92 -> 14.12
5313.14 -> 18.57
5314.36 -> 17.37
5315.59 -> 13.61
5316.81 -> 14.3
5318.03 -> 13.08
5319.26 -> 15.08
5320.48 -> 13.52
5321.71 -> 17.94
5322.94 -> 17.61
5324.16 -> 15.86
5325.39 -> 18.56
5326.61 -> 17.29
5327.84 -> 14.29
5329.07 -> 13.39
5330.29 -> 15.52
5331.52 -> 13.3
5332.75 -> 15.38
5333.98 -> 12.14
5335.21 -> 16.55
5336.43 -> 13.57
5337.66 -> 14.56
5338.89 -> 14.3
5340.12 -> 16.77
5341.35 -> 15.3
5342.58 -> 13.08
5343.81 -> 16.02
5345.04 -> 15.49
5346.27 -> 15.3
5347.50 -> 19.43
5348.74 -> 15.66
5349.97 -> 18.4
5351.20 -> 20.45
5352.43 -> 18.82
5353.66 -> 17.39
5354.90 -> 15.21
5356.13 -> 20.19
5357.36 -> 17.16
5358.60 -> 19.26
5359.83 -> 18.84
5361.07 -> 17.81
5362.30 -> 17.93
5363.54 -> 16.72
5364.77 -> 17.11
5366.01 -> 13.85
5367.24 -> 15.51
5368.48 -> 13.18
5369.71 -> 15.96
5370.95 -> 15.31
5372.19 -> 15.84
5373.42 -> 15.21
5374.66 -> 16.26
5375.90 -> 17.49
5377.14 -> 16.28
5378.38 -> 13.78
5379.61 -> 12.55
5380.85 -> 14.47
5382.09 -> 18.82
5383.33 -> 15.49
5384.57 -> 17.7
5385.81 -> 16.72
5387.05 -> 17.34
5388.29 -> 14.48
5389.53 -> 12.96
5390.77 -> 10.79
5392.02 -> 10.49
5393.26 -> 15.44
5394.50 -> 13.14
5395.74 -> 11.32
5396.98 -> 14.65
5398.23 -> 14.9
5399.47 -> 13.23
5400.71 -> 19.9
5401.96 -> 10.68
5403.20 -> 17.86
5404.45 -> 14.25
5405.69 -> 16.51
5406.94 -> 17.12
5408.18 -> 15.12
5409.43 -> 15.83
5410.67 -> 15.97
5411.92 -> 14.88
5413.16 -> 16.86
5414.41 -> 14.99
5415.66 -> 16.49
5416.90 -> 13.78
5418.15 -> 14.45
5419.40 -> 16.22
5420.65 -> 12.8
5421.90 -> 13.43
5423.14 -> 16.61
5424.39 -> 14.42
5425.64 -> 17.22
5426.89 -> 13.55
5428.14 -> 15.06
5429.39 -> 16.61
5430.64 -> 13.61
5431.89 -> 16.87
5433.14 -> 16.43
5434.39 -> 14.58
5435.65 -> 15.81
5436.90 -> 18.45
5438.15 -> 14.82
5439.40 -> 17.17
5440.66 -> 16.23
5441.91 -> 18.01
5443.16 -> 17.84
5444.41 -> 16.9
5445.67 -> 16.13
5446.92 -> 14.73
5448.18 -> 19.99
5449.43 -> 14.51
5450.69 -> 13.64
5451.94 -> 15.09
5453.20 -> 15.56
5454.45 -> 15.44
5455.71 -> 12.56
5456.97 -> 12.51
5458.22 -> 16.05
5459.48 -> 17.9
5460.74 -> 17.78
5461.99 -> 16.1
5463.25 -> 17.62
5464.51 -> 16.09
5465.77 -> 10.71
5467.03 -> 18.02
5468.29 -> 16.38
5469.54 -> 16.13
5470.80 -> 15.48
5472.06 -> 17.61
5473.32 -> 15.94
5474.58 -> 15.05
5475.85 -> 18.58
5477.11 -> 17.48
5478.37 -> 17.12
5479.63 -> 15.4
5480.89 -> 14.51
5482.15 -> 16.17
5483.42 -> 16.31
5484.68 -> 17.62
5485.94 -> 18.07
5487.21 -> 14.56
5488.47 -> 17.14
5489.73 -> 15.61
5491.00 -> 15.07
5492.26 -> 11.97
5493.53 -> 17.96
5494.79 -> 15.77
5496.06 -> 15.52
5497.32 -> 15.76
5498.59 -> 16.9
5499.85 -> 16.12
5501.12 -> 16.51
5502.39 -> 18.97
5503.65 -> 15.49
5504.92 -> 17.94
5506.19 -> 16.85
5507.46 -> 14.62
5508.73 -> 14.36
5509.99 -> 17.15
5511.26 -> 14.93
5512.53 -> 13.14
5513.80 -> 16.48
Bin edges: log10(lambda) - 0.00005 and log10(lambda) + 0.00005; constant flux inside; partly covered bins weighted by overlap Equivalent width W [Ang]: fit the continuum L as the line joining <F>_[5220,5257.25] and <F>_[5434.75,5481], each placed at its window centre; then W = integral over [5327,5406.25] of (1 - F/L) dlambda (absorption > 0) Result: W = 0.1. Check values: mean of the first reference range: 14.9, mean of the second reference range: 16.1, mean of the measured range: 15.6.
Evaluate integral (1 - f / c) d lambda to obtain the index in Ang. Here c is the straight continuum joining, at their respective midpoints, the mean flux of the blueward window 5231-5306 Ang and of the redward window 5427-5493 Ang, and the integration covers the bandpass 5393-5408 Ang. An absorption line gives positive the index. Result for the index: 0.8 Ang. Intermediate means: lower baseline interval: 15.4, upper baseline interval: 16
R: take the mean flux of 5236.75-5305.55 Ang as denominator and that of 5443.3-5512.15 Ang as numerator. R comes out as 1.0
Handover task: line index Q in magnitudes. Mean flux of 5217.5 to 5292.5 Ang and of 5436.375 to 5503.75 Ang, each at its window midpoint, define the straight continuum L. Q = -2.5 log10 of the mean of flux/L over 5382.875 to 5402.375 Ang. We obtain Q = 0.103 mag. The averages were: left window 15.1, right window 16.1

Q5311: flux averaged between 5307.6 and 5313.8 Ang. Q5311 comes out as 16.4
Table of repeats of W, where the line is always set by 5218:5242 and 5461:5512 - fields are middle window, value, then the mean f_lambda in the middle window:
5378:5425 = 2.4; 14.9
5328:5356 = -0.6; 15.8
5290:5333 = -2.0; 16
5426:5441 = 0.1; 15.8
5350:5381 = -2.0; 16.6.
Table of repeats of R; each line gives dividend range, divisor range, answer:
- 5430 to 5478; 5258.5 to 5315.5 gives 1.02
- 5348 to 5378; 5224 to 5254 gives 1.15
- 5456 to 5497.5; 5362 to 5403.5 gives 1.07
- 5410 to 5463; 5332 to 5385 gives 0.97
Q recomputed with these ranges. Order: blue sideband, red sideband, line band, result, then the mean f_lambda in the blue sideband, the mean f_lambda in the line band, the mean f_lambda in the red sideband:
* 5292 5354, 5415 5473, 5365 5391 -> 0.03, 15.9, 15.3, 15.7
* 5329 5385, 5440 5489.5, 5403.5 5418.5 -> 0.04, 16.1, 15.6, 16.1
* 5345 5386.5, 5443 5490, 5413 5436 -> 0.08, 16.7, 15.2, 16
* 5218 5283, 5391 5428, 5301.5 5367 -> -0.10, 14.8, 16.2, 14.9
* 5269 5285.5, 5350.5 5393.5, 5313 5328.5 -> 0.00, 15.6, 15.8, 16.1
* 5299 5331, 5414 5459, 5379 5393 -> 0.07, 16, 14.7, 15.5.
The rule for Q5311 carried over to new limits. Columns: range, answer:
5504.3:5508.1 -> 16.4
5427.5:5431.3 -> 15.1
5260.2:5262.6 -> 15.2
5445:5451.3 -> 15.8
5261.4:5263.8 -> 11.7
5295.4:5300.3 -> 16.2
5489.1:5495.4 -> 15.3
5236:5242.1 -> 15.5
